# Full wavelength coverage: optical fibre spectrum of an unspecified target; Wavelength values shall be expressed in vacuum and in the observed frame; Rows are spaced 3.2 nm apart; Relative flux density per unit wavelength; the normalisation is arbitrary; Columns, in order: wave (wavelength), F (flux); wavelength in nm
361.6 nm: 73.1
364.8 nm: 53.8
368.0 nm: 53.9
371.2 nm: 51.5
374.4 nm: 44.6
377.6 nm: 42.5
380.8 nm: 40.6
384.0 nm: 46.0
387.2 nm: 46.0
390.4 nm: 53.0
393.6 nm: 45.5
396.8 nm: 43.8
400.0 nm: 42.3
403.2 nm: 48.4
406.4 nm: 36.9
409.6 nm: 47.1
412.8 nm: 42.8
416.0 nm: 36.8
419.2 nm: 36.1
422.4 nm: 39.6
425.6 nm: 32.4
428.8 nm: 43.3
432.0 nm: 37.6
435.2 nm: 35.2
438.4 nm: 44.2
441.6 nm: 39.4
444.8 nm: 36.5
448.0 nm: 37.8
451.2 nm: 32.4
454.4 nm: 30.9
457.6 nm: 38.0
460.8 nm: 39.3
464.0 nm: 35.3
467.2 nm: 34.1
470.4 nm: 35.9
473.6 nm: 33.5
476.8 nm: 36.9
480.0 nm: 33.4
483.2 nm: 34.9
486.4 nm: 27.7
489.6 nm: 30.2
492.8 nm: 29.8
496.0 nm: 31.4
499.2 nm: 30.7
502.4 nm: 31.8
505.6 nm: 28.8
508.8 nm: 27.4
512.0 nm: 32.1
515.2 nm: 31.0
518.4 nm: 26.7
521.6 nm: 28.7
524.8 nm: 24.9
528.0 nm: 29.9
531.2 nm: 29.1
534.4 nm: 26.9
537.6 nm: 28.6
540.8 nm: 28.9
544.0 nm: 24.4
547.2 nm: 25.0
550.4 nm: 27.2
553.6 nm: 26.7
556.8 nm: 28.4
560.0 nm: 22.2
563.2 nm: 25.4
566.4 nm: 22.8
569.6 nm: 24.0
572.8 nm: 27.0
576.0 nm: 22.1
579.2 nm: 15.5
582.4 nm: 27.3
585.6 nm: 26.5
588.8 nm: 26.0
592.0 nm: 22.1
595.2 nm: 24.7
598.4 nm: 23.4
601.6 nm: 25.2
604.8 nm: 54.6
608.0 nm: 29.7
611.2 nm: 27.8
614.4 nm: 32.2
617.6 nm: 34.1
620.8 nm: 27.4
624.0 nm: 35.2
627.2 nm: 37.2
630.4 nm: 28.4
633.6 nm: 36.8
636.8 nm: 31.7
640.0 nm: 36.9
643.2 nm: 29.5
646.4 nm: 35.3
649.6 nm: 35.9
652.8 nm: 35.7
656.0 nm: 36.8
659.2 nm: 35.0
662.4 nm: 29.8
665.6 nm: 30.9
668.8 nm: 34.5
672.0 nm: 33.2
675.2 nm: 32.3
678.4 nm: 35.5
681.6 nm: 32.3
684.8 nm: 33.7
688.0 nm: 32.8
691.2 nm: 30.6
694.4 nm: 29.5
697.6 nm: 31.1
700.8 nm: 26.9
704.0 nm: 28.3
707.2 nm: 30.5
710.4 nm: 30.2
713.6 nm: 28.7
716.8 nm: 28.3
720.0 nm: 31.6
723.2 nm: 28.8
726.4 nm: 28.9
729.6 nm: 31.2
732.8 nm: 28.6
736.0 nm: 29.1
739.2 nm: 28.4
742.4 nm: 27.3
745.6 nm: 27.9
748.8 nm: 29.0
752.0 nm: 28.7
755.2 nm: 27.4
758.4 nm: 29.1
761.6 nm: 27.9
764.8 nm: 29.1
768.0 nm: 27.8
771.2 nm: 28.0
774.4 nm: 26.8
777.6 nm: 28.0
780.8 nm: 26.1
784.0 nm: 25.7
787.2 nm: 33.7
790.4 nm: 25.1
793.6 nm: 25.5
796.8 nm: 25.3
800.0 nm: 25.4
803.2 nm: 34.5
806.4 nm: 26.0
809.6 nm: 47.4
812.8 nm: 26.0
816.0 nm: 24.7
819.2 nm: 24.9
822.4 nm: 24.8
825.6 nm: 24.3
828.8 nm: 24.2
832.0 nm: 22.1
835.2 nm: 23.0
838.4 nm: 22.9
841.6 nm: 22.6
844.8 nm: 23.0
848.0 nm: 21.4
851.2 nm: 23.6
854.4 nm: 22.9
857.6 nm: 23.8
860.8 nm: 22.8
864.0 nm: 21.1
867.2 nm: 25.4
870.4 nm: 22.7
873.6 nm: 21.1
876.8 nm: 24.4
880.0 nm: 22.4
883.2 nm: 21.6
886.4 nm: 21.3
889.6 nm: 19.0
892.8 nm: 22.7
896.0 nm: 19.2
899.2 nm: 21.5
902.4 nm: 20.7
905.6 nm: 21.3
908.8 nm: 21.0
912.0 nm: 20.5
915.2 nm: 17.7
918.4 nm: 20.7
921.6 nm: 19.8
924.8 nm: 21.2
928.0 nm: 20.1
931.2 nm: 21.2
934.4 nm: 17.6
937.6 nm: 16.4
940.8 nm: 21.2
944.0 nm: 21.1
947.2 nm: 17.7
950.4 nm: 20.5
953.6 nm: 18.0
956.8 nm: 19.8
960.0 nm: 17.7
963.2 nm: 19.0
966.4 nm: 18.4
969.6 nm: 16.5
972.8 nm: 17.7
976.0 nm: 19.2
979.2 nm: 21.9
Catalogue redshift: 0.62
